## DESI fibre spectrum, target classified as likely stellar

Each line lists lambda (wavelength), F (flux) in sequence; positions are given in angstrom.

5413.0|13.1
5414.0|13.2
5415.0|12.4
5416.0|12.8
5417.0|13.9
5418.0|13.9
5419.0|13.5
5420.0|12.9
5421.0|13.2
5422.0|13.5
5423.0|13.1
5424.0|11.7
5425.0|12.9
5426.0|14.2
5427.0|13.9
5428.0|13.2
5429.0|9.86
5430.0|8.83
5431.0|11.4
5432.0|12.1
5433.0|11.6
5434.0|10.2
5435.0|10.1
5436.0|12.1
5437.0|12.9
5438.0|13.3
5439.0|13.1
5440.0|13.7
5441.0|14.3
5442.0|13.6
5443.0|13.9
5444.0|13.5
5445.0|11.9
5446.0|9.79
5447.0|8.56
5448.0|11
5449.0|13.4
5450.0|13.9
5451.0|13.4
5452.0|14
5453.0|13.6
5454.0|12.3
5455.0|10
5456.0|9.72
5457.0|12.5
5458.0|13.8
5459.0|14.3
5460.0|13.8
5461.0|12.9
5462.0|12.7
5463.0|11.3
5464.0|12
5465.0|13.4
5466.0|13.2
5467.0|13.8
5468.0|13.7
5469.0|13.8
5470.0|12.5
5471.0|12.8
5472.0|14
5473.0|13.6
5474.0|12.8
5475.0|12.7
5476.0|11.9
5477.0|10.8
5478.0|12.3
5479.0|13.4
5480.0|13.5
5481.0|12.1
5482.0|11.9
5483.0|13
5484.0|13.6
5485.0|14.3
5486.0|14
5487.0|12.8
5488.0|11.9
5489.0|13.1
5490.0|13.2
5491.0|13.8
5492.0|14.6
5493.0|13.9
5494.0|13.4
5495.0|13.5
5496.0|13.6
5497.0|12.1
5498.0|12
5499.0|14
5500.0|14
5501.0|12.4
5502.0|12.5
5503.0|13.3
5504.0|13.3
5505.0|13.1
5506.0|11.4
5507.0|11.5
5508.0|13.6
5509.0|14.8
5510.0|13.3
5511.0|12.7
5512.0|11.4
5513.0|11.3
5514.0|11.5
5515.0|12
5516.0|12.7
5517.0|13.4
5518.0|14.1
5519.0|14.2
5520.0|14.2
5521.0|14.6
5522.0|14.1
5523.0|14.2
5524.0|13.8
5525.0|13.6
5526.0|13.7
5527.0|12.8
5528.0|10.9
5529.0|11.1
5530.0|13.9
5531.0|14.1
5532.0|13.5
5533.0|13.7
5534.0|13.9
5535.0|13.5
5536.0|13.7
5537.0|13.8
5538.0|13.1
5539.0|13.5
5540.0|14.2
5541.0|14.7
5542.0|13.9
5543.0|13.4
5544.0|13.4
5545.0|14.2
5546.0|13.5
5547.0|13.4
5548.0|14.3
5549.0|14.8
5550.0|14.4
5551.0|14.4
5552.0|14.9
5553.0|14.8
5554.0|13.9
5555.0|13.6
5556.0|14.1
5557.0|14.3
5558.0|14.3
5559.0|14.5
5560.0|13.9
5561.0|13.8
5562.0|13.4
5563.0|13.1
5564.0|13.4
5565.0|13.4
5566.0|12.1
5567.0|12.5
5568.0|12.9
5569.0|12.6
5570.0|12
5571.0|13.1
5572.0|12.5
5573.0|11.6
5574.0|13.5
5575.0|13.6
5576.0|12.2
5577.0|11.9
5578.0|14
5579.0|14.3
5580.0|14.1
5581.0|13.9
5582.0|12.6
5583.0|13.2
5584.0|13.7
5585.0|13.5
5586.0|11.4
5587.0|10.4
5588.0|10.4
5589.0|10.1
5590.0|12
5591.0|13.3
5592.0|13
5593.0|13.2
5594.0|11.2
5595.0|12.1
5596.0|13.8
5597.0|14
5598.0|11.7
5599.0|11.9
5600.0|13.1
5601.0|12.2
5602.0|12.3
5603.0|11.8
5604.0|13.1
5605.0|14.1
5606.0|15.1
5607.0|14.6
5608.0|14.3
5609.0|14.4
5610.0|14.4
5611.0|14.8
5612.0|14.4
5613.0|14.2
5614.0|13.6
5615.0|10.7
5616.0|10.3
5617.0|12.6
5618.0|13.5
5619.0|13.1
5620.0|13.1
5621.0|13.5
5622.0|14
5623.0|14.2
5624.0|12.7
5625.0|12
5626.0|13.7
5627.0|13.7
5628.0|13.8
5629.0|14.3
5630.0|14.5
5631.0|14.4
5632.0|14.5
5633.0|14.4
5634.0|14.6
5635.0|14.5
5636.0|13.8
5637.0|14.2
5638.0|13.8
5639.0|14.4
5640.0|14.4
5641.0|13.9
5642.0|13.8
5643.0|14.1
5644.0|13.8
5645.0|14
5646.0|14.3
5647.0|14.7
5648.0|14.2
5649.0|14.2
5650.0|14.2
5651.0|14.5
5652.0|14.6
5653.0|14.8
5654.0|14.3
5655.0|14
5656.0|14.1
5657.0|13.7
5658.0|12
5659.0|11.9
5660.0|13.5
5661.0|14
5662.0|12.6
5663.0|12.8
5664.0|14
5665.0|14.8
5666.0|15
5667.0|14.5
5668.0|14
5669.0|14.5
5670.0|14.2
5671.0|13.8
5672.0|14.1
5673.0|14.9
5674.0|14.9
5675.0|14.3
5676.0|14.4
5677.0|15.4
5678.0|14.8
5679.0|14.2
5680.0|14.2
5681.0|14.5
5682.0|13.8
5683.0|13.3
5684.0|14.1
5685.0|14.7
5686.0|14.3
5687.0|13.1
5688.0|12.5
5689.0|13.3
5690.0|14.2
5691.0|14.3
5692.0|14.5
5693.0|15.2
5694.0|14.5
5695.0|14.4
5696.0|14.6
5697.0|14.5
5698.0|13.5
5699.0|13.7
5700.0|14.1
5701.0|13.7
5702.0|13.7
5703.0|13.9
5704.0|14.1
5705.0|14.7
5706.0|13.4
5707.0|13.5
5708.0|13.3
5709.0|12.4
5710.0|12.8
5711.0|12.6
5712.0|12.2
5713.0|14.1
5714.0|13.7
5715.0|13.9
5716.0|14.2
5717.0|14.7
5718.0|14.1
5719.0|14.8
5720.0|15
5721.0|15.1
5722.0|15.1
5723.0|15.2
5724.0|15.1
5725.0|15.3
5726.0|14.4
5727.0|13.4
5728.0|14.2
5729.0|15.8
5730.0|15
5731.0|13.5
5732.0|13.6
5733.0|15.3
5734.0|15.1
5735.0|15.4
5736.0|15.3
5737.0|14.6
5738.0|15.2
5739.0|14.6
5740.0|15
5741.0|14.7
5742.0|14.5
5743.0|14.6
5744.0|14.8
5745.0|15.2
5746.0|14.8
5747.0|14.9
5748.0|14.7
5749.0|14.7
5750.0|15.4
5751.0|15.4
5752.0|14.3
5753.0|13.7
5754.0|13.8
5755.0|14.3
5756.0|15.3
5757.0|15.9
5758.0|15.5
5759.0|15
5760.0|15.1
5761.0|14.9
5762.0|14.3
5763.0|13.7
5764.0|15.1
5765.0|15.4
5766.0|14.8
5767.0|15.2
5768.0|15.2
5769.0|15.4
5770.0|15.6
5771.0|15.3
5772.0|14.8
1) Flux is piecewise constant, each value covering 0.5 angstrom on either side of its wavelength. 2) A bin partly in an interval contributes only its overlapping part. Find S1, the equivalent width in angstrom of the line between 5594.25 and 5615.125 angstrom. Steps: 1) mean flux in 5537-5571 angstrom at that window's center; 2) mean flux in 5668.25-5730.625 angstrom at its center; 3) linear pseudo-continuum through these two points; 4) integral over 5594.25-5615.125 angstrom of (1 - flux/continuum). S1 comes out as 0.7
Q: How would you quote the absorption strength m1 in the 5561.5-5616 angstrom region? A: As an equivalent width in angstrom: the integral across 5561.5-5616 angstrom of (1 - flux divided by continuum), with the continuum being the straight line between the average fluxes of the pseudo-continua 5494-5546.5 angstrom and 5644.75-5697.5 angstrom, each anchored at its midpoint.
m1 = 2.91 angstrom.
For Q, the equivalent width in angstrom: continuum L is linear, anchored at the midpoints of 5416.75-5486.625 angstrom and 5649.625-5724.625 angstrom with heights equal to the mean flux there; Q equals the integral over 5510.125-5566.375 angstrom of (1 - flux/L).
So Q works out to -1.6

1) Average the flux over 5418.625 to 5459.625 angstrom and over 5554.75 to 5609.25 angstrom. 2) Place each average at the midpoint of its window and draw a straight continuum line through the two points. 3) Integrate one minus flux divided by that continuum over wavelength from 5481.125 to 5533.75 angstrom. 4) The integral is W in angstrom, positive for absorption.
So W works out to -1.9 angstrom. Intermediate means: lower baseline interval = 12.4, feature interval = 13.1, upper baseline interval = 13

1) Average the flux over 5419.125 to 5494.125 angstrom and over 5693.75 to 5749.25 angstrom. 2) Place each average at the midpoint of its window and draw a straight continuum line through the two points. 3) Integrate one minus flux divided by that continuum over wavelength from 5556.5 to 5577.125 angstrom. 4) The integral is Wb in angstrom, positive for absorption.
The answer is 0.4 angstrom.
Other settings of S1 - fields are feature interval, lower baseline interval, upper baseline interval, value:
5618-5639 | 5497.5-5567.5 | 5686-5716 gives -0.3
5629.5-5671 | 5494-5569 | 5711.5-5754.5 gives 0.2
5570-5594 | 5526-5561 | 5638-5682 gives 2.2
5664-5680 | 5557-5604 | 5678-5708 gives -0.8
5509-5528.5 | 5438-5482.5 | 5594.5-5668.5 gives -0.1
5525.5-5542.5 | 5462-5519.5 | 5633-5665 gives -0.2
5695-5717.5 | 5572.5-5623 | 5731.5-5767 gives 0.9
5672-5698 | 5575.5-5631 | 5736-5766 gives -0.4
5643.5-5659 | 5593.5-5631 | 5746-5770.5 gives -0.4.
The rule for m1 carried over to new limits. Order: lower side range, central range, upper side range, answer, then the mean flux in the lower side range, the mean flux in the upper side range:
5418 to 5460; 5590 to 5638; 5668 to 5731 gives 0.7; 12.4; 14.2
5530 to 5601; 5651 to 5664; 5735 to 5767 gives 0.4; 13.3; 14.8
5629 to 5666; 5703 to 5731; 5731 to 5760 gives 0.9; 14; 14.8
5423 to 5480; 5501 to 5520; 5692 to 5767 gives 0.2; 12.5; 14.5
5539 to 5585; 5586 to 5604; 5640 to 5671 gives 2.0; 13.6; 14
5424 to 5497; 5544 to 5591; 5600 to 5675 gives 0.5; 12.7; 13.8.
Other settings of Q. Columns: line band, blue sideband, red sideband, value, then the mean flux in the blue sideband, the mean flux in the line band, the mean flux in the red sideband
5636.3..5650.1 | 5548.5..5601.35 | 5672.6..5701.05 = -0.37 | 13.1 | 14.1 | 14.2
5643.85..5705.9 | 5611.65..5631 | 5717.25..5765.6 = -0.59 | 13.3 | 14.1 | 14.8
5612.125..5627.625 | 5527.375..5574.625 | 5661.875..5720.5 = 0.83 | 13.5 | 13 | 14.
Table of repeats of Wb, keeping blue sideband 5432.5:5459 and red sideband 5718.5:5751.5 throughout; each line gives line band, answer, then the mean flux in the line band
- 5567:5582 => 0.5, 13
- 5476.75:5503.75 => -0.8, 13.1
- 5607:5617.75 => 0.3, 13.4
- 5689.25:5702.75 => 0.3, 14.2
